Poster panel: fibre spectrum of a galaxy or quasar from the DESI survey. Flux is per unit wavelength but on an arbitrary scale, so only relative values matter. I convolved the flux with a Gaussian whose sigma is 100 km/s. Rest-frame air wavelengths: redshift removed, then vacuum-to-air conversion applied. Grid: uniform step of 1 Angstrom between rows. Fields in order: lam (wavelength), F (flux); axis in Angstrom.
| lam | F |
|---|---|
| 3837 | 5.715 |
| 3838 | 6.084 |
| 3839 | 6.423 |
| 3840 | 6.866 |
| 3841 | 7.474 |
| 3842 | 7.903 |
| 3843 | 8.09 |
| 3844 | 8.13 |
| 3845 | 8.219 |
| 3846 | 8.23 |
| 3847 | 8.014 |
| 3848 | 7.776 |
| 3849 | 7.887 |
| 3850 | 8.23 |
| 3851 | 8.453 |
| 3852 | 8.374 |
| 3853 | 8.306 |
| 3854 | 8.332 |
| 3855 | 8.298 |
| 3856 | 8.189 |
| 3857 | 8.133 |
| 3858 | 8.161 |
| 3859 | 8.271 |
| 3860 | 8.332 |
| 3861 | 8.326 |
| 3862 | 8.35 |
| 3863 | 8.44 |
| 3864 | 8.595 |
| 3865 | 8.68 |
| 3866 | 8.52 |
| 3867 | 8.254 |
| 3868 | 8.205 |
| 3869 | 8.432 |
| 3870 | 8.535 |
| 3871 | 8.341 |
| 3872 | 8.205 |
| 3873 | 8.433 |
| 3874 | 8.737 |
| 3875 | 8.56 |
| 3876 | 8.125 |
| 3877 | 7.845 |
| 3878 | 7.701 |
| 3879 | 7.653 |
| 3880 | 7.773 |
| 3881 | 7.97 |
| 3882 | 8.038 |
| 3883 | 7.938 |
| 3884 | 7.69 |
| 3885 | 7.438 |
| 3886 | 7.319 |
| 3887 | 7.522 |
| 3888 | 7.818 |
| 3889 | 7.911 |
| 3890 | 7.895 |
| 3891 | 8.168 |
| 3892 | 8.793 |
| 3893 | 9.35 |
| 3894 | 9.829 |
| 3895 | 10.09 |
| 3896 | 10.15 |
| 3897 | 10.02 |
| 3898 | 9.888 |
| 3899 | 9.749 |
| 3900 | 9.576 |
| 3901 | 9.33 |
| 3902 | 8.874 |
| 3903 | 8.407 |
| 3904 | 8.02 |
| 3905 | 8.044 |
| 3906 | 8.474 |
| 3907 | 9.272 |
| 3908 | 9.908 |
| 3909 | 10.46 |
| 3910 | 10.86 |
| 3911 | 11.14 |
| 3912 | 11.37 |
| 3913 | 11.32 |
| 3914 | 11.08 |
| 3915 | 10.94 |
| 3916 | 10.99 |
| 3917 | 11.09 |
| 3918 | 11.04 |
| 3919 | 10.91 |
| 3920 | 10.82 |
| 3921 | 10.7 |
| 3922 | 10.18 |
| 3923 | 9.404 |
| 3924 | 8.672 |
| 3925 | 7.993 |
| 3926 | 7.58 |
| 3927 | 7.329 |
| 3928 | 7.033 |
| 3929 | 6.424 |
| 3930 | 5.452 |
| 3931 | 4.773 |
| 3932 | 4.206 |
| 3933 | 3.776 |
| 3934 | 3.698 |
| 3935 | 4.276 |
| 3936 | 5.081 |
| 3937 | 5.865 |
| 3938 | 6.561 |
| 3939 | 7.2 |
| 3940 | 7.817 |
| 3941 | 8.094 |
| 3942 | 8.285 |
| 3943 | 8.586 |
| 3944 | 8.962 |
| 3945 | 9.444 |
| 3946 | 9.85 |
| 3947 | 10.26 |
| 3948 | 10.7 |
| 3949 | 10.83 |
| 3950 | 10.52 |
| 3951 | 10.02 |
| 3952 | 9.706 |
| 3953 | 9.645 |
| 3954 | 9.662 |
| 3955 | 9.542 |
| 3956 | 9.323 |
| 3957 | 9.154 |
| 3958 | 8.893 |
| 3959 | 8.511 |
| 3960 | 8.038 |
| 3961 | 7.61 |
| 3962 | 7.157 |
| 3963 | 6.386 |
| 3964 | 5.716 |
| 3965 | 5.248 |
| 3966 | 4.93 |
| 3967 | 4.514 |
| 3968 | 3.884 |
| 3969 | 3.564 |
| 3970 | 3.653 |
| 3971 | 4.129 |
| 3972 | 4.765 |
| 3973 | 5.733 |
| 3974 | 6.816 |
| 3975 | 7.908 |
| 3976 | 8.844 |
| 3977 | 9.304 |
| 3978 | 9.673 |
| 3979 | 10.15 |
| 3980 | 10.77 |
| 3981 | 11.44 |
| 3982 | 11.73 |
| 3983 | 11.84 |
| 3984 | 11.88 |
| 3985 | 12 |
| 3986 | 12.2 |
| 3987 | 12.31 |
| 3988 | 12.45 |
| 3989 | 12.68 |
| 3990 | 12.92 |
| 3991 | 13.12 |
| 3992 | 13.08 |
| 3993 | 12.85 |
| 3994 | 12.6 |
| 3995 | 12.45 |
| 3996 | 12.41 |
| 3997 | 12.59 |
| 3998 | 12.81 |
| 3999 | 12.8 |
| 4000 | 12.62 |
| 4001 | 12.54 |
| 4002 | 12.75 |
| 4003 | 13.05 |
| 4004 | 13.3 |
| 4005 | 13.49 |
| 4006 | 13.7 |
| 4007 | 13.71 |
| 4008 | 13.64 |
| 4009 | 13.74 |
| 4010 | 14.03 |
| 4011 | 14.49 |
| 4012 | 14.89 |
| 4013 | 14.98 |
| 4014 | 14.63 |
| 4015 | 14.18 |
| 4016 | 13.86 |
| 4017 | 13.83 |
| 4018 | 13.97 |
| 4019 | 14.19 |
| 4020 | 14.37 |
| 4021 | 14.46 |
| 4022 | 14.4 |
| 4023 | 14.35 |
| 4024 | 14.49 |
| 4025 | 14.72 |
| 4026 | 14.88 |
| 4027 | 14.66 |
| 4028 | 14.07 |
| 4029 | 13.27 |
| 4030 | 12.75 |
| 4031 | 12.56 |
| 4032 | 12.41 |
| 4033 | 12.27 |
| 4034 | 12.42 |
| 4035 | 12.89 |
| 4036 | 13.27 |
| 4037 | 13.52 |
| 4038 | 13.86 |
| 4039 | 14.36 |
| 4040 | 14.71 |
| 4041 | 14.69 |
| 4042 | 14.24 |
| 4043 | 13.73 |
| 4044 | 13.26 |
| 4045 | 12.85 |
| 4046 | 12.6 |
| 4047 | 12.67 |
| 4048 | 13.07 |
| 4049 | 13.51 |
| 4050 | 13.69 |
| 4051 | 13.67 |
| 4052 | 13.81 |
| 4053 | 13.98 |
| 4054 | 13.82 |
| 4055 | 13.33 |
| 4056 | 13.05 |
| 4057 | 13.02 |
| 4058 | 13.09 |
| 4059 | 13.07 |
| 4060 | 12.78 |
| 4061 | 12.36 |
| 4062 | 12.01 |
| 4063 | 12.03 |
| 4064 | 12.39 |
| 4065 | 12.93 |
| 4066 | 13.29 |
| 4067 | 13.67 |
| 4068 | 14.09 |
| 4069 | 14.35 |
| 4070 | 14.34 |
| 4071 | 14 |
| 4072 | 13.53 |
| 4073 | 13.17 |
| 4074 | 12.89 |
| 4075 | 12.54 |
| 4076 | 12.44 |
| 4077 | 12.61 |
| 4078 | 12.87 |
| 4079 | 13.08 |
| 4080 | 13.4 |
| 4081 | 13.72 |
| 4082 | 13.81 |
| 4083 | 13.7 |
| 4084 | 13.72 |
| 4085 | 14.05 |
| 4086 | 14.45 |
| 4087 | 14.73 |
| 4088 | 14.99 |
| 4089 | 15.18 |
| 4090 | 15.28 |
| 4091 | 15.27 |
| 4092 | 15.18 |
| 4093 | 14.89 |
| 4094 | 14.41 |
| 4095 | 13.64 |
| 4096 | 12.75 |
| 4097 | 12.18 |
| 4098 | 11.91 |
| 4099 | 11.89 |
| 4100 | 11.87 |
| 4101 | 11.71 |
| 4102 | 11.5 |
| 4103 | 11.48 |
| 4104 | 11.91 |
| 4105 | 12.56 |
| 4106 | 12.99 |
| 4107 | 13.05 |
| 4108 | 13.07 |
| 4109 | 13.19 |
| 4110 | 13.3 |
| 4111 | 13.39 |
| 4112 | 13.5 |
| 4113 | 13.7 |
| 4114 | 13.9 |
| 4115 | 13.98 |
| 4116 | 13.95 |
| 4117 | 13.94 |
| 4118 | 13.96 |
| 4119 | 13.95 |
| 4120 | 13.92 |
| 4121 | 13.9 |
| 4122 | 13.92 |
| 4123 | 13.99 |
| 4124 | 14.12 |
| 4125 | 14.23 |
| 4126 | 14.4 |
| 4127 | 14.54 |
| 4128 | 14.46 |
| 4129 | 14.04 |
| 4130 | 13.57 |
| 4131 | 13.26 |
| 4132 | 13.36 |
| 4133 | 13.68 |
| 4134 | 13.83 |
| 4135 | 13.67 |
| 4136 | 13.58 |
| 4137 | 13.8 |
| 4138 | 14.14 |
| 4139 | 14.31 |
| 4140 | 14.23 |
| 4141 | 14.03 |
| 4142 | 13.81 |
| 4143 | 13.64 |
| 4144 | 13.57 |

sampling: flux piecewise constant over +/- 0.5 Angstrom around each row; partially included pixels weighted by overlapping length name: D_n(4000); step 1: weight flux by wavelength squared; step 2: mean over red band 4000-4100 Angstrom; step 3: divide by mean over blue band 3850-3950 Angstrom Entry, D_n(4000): 1.72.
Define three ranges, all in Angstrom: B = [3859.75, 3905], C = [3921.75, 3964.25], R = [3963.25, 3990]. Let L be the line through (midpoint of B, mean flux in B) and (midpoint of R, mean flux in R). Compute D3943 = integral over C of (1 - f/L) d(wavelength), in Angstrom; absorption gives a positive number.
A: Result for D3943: 3.0 Angstrom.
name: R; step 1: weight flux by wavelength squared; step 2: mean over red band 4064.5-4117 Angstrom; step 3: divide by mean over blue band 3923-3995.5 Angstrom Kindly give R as 1.69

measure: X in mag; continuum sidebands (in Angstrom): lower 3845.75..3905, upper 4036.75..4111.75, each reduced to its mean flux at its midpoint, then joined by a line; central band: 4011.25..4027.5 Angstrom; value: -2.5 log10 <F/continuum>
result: -0.201 mag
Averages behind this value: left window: 8.41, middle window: 14.4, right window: 13.4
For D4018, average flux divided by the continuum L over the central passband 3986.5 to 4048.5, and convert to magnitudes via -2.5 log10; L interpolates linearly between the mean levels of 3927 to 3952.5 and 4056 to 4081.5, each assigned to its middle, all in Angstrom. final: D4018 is -0.24 mag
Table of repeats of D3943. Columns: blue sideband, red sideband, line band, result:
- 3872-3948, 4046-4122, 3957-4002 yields 4.4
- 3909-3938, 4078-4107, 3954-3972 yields 5.6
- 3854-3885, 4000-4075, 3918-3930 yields 1.4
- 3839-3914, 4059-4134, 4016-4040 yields -3.7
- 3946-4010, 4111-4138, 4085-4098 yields -1.3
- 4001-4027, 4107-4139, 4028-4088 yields 2.6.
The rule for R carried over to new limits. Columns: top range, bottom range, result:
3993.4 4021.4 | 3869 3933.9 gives 1.65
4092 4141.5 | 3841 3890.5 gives 1.88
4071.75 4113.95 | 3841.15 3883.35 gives 1.82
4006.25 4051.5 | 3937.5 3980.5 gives 1.81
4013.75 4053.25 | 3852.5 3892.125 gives 1.83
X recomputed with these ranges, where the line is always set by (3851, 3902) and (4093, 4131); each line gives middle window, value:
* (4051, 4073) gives -0.08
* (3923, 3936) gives 0.50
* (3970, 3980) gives 0.37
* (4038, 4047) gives -0.16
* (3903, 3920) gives -0.12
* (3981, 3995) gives -0.15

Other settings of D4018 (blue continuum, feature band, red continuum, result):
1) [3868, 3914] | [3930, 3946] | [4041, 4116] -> 0.465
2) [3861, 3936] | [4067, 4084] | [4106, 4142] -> -0.062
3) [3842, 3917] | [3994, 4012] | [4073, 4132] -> -0.162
